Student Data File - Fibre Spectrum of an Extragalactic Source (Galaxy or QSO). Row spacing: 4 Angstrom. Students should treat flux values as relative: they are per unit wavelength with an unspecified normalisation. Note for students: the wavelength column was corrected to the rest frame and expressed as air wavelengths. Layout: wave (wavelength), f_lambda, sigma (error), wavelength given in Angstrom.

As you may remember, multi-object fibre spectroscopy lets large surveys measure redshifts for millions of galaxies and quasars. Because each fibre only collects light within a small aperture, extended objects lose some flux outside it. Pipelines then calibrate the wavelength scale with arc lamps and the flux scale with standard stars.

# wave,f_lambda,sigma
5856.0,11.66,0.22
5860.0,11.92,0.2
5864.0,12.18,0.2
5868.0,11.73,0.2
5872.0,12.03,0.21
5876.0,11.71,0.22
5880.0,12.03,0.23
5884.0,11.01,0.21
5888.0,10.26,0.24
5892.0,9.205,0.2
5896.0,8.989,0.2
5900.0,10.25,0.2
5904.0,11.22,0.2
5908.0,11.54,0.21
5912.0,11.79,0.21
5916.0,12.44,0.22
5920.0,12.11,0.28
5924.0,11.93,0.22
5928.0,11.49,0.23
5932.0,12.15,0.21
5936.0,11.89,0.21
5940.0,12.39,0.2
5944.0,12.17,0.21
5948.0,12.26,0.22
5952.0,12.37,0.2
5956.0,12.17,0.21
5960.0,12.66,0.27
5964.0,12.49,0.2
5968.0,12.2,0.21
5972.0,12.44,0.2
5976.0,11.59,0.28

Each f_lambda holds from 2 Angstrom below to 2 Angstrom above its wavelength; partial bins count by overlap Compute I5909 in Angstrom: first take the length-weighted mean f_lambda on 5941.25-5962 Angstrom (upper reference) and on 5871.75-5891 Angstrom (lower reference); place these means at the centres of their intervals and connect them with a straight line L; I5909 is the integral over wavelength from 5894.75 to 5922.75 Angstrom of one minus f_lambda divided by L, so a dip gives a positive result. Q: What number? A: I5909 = 1.0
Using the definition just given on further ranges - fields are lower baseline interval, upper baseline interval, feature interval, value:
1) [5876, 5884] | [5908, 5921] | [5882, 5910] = 3.5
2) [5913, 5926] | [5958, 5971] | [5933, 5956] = 0.2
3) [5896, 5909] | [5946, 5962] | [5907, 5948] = -1.9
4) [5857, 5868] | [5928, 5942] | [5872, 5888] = 0.7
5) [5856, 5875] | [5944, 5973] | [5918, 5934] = 0.4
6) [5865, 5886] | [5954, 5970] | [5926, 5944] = 0.3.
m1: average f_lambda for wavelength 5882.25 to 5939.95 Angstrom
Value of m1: 11.2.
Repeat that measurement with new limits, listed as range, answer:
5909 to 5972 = 12.2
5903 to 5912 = 11.5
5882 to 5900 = 9.91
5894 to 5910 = 10.5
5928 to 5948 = 12.1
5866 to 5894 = 11.1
